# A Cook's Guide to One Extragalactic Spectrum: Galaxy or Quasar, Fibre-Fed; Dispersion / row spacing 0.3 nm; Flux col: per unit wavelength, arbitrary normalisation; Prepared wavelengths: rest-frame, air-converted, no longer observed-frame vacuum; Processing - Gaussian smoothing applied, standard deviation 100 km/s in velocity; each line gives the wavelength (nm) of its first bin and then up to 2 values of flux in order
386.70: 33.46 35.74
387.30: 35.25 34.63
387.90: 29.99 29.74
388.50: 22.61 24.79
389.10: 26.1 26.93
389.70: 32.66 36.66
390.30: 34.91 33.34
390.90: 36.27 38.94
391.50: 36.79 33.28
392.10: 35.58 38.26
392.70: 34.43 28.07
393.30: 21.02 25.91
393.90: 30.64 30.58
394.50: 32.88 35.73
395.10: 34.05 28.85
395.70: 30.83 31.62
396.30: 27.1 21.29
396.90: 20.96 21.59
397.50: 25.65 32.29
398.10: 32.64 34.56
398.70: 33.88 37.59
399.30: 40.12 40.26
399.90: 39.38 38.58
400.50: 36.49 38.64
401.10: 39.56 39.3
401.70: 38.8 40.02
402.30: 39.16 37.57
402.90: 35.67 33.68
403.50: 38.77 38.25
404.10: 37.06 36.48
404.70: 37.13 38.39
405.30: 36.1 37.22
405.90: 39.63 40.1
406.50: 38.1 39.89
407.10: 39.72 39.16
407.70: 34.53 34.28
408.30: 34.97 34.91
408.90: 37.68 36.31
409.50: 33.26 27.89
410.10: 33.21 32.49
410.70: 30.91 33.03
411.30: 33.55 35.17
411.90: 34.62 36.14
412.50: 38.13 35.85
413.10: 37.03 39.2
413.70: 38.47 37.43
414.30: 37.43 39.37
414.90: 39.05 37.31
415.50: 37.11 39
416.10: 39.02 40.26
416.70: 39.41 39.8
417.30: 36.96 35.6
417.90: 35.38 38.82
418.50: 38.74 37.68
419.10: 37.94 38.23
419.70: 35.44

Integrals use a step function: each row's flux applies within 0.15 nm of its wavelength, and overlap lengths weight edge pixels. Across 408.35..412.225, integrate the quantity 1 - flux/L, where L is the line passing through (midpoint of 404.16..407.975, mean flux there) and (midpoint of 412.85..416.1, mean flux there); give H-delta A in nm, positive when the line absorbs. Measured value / 0.43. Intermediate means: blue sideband 37.9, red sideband 38.1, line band 33.7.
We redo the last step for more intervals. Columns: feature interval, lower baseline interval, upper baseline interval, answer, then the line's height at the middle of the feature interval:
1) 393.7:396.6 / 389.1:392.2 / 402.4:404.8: 0.36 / 35.1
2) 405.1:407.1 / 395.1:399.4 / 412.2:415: -0.25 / 34.2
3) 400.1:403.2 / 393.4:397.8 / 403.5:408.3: -0.39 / 33.9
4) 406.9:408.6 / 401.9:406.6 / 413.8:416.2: 0.06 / 37.9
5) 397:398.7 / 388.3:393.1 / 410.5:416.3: 0.22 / 33.8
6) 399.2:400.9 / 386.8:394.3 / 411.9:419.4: -0.24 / 34.1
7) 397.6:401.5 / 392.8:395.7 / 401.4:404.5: -0.26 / 34.6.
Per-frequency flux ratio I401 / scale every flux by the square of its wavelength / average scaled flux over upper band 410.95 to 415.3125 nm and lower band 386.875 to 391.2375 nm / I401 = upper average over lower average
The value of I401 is 1.31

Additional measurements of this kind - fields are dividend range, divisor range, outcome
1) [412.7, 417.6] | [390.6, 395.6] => 1.31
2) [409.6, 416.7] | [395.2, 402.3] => 1.16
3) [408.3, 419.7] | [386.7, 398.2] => 1.32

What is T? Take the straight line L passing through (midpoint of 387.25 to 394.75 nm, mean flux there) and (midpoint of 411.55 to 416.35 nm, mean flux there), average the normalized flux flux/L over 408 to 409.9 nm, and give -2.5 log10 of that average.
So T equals 0.06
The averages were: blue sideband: 31.6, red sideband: 37.6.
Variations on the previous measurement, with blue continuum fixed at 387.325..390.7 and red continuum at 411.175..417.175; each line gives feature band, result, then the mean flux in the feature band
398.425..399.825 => -0.14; 37.7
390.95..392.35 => -0.17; 36.3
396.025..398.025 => 0.27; 25.5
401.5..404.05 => -0.10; 37.7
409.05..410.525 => 0.12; 32.6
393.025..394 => 0.22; 25.9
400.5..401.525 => -0.15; 38.8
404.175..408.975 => -0.06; 37.4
